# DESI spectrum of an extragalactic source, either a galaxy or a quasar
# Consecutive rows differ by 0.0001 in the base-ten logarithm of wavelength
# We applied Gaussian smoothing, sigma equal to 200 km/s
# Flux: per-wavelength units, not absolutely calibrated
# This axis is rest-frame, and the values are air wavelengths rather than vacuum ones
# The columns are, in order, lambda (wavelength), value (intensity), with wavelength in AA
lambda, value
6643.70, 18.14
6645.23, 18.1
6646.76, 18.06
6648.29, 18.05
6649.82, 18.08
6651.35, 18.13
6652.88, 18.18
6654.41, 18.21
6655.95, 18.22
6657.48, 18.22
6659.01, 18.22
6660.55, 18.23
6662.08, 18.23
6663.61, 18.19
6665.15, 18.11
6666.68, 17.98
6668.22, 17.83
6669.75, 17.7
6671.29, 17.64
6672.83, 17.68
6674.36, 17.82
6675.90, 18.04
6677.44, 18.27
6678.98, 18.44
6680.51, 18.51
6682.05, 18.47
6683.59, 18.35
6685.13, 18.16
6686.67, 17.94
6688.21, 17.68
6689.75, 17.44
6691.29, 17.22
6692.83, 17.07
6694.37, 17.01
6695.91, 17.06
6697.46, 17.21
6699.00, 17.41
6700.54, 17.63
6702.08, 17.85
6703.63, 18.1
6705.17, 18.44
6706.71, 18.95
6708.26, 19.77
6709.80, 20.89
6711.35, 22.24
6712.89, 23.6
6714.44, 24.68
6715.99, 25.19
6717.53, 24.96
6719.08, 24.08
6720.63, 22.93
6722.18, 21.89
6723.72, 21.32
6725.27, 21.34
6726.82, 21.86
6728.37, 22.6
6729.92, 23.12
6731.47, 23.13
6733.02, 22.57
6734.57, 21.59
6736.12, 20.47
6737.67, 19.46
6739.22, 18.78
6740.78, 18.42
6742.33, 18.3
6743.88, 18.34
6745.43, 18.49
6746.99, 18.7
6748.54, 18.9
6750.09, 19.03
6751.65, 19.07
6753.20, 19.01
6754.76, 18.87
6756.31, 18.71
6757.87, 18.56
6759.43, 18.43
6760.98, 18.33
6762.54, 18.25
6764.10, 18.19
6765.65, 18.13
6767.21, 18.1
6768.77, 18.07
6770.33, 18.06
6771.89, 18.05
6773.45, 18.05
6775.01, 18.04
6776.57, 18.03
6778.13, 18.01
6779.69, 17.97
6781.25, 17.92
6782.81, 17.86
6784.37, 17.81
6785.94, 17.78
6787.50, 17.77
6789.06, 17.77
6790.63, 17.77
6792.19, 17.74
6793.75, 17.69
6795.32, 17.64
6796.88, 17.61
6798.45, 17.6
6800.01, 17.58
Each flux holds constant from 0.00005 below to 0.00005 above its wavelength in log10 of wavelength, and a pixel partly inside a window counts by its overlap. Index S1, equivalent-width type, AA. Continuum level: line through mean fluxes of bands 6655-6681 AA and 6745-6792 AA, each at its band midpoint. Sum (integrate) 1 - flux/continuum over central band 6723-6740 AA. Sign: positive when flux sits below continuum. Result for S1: -3.1 AA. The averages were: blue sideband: 18.1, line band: 21.5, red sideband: 18.2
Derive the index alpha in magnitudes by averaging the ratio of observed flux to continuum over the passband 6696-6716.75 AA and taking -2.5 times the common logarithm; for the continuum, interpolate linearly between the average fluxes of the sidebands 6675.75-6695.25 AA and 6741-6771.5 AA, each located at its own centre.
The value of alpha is -0.112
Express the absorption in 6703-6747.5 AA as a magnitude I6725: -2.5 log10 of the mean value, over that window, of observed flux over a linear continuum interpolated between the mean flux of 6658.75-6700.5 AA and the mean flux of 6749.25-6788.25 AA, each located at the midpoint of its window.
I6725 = -0.18 mag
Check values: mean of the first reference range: 17.8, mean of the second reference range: 18.2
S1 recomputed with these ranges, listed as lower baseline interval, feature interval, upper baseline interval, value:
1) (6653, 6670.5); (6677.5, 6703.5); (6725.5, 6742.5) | 2.1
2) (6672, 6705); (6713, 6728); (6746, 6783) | -4.3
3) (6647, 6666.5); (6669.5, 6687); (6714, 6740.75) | 1.2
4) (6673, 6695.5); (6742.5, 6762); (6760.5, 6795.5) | -0.8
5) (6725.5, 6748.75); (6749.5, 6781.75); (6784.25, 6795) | 1.0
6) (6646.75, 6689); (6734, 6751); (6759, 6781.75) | -0.9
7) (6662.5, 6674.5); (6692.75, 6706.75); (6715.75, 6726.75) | 2.2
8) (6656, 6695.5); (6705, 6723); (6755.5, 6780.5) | -4.4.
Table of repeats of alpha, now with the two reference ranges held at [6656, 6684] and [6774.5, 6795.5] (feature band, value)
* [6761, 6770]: -0.016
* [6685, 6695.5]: 0.037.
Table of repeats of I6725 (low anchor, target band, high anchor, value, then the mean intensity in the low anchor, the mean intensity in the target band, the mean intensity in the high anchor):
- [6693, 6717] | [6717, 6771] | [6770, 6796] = -0.064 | 19.7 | 20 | 17.9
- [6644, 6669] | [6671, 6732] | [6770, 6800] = -0.102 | 18.1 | 19.8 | 17.8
